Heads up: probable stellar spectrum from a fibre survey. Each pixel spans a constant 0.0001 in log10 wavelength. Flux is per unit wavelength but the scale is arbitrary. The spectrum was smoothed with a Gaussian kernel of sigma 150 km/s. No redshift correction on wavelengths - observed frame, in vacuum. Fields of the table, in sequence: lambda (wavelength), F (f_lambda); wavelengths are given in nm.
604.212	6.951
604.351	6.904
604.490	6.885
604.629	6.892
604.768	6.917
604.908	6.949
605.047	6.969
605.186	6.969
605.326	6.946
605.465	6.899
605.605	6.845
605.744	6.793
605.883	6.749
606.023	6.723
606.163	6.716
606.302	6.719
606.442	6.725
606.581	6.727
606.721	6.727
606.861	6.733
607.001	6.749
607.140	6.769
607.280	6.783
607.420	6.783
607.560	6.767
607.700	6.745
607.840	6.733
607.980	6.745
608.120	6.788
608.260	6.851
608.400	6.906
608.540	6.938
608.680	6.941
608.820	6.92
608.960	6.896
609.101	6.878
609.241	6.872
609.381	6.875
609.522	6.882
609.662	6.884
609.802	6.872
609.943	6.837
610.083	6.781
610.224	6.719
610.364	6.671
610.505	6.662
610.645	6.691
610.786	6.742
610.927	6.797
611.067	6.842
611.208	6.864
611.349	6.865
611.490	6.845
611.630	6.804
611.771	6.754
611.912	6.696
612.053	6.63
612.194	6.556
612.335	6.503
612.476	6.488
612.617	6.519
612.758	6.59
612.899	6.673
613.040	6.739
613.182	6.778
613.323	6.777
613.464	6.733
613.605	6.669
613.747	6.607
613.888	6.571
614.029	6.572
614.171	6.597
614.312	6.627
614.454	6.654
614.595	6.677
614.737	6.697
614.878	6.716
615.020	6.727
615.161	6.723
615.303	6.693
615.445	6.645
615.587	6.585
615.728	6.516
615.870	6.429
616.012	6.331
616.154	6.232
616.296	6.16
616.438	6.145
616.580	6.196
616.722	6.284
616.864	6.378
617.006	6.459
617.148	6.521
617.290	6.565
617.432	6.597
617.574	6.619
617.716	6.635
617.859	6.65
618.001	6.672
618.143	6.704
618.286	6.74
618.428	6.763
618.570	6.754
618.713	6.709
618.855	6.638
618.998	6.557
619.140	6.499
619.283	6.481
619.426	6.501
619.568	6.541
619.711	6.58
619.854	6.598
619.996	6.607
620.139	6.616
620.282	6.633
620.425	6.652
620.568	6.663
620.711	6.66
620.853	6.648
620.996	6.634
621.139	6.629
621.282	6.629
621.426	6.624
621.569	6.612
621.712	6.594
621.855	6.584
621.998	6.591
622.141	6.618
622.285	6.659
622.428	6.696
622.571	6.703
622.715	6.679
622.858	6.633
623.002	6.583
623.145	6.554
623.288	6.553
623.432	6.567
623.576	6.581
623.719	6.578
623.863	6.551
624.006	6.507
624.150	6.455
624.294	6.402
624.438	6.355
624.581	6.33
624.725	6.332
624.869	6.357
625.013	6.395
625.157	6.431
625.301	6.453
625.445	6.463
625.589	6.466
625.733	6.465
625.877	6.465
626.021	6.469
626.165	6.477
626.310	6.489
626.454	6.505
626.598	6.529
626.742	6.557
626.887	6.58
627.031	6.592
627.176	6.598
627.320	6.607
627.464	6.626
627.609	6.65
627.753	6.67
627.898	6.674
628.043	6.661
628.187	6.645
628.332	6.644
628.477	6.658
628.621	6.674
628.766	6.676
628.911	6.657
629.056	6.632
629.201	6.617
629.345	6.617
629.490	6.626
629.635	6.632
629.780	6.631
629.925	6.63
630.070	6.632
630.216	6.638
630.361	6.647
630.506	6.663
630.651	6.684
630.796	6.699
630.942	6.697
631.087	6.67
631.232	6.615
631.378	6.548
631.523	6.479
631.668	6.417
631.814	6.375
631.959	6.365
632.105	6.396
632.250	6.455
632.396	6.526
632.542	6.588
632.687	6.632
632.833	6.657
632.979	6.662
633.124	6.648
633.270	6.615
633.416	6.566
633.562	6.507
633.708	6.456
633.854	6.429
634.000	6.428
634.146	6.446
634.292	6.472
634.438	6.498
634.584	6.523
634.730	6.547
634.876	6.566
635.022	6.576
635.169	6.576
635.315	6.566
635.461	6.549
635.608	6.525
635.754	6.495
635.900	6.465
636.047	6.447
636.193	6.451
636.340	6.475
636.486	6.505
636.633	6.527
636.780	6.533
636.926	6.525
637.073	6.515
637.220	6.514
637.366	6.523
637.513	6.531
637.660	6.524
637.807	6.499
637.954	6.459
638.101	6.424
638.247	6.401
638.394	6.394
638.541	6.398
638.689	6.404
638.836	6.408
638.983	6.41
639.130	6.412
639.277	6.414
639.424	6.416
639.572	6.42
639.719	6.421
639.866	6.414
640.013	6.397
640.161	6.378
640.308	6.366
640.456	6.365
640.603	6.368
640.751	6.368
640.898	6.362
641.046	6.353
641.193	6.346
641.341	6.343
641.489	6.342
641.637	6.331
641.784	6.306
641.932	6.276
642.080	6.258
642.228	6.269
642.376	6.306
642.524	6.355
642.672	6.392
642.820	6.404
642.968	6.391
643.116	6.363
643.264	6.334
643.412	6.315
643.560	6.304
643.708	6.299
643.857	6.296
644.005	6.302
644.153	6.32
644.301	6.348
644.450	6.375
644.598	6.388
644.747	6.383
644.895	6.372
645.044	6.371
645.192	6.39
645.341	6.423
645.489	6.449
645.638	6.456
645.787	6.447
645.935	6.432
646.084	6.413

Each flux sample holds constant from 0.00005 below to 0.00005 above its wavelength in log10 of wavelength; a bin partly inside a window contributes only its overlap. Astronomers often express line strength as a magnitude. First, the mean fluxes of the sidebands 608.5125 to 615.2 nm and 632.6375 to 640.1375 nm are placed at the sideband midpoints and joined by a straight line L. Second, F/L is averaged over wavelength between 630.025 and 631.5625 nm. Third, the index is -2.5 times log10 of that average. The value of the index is -0.01 mag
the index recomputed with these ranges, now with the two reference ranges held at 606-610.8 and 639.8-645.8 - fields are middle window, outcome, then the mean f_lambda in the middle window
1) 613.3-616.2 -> 0.02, 6.61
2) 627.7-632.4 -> -0.01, 6.6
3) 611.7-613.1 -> 0.02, 6.61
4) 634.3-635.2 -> -0.01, 6.54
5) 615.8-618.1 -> 0.04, 6.43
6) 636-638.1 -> -0.01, 6.5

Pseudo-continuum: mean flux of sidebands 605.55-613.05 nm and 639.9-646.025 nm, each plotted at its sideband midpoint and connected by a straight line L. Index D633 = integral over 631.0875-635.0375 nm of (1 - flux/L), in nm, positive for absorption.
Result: -0.03 nm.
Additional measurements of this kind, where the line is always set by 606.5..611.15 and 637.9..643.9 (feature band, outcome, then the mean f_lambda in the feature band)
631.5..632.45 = 0.01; 6.43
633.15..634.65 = -0.01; 6.5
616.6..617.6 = 0.03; 6.47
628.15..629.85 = -0.03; 6.64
